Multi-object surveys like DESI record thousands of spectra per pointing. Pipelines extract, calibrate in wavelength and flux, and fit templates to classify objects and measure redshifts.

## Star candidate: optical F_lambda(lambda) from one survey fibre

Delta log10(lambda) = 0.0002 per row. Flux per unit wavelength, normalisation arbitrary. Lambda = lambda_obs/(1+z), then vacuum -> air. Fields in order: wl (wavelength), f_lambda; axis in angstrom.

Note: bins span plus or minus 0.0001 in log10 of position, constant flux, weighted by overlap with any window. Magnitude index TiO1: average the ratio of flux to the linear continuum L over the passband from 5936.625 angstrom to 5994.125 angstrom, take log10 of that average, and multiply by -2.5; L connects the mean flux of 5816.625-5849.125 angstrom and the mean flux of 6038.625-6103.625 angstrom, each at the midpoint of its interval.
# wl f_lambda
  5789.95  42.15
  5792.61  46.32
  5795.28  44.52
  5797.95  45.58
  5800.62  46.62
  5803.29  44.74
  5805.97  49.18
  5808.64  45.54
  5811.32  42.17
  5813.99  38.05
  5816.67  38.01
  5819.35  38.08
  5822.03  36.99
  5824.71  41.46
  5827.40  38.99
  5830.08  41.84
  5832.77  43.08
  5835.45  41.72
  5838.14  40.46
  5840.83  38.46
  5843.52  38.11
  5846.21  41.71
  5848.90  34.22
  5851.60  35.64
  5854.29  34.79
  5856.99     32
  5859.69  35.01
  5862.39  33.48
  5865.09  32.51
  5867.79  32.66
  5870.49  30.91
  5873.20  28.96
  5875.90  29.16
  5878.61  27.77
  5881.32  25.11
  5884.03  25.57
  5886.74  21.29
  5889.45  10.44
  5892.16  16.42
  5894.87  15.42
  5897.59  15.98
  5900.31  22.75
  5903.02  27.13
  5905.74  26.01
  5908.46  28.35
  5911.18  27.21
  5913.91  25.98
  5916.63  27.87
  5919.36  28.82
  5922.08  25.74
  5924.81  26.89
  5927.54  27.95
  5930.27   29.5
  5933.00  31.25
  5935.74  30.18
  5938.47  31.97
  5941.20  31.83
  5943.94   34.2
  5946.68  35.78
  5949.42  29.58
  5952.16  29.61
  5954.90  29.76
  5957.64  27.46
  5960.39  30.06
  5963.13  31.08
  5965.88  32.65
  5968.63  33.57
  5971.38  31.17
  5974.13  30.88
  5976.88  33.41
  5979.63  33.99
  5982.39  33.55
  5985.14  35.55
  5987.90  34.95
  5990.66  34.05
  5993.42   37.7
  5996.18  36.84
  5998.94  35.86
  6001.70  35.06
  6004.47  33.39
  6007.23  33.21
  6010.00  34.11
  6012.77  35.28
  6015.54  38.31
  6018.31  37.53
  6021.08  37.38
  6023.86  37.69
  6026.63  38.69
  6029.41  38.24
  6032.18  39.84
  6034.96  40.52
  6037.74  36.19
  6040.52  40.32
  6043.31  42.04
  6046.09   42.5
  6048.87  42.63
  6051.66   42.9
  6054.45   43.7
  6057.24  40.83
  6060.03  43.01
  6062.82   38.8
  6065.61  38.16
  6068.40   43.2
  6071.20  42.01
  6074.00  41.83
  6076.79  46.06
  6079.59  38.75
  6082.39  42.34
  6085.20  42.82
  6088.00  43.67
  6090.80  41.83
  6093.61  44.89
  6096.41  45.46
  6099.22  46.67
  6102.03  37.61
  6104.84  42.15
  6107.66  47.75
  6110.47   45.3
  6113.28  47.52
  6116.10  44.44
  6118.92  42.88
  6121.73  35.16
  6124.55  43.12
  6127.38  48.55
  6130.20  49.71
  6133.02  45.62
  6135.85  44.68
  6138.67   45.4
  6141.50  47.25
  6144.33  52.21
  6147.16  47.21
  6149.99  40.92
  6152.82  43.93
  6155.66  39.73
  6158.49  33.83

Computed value 0.26 mag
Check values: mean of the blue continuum 39.7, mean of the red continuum 42.2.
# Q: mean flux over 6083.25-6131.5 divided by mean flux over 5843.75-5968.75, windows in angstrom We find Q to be 1.53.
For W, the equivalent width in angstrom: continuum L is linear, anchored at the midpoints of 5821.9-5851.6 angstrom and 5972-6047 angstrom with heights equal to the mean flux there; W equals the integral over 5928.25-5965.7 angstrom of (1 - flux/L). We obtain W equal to 6.7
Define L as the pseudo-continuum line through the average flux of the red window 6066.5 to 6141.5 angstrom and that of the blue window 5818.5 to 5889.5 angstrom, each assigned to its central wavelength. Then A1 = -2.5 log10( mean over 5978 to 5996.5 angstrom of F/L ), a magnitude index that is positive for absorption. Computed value 0.12 mag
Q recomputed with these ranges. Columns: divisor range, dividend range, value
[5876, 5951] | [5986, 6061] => 1.46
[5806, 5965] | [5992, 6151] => 1.32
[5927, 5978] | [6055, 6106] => 1.35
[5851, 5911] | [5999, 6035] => 1.38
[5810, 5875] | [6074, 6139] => 1.19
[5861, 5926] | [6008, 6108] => 1.60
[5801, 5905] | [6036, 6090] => 1.25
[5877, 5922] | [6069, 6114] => 1.86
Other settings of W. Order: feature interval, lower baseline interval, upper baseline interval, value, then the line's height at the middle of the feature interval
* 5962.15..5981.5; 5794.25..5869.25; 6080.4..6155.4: 4.4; 41.9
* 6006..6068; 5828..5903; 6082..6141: 1.4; 40.1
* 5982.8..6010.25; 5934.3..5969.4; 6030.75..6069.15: 0.5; 35.7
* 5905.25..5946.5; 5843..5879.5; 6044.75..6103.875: 7.9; 36.1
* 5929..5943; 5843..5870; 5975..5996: 1.5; 34.8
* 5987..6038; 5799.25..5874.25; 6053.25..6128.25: 6.0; 41.5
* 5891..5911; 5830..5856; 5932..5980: 7.4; 35.1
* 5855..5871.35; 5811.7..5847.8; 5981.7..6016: 2.5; 38.9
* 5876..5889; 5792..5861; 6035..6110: 5.3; 40.8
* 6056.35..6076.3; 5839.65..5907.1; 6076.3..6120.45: 0.1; 41.5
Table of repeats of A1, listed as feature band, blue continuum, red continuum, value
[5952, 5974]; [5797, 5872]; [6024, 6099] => 0.30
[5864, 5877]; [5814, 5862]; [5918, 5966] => 0.16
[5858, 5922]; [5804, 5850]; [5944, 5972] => 0.36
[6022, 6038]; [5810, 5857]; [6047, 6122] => 0.09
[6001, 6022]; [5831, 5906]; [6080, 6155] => 0.08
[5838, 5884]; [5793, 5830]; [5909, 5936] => 0.09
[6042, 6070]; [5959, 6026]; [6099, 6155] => -0.07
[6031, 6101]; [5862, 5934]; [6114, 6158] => -0.08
